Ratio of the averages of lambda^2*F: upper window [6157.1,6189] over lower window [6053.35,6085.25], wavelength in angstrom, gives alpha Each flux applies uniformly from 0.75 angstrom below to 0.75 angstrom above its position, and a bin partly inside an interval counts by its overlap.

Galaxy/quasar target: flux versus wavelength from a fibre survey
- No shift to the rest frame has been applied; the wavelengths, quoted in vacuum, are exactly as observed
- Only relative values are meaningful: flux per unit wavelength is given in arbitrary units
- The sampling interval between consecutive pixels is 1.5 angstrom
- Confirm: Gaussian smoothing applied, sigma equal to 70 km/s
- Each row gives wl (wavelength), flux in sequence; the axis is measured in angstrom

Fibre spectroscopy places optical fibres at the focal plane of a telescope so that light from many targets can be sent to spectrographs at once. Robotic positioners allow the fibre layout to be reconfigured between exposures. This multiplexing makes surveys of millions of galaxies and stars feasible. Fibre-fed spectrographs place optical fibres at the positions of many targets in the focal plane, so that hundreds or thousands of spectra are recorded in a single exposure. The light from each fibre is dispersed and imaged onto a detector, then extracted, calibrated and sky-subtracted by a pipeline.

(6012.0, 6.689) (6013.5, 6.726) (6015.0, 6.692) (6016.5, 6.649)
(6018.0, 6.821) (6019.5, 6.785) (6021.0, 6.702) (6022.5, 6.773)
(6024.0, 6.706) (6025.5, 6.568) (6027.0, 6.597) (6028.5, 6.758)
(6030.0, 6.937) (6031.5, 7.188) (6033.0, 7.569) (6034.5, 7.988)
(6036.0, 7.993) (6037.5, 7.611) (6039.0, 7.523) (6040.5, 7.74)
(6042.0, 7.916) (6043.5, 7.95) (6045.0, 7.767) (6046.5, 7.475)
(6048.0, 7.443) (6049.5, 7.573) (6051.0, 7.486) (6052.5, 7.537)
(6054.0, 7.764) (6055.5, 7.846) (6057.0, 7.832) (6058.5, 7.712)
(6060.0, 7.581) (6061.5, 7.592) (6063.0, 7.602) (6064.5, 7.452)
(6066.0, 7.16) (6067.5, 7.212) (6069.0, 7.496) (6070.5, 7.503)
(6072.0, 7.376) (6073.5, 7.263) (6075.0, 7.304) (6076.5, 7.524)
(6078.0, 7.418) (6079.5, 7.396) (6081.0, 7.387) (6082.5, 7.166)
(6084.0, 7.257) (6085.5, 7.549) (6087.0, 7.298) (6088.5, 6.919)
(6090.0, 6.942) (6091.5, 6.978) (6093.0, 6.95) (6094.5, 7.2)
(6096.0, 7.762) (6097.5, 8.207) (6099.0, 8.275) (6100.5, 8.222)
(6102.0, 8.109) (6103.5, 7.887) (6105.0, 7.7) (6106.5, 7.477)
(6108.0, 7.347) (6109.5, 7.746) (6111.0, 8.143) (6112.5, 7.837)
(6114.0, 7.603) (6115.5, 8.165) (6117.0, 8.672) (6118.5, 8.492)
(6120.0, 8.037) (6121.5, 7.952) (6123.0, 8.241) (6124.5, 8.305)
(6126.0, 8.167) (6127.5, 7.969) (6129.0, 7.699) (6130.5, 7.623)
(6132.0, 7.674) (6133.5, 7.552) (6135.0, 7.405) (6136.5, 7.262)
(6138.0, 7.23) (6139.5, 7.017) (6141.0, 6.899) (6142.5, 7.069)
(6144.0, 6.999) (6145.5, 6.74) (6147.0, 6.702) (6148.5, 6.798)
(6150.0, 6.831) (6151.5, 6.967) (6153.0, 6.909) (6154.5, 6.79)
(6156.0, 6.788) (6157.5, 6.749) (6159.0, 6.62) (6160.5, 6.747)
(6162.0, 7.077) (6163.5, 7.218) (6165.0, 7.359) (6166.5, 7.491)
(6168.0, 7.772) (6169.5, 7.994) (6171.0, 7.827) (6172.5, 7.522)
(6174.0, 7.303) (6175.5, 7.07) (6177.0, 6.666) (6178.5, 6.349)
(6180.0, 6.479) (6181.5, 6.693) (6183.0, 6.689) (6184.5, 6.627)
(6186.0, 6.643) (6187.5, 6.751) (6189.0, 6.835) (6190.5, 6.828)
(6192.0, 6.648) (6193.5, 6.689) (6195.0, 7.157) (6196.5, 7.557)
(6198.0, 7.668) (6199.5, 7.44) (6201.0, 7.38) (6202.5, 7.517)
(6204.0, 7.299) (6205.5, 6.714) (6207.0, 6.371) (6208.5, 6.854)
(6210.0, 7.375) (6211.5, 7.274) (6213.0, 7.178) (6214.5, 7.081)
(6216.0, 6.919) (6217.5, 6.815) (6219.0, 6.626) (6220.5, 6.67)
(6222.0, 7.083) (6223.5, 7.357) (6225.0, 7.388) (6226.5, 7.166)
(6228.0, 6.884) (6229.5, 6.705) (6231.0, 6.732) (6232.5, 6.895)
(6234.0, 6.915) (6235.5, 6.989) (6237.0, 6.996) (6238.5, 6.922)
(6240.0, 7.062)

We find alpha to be 0.97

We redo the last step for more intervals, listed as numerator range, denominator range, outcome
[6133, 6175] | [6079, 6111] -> 0.97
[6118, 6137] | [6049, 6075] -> 1.07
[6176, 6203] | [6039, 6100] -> 0.96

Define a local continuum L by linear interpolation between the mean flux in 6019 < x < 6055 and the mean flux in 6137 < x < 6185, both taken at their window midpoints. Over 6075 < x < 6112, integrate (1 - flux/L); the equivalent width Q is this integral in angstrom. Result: -1.7 angstrom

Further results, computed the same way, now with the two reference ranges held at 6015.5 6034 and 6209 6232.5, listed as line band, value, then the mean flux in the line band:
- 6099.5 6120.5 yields -3.2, 7.96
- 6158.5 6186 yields -0.4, 7.08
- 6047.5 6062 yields -1.6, 7.64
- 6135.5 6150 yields 0.0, 6.97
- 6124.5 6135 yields -1.3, 7.79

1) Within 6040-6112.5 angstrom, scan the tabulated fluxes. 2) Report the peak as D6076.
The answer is 8.275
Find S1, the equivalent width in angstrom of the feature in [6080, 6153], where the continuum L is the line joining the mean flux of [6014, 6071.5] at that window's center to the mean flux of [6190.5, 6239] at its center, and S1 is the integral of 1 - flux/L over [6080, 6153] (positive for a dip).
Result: -3.3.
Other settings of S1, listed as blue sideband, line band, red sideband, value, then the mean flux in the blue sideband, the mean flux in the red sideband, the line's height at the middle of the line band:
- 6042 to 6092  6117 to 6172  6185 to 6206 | -1.1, 7.46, 7.08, 7.23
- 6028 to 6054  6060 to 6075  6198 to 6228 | 0.2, 7.57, 7.09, 7.5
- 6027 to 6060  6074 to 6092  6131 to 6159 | 0.2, 7.58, 7.02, 7.36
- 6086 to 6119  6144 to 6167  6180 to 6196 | 0.7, 7.72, 6.76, 7.12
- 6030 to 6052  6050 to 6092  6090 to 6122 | 1.7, 7.63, 7.82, 7.72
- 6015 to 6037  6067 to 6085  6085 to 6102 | 0.0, 7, 7.51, 7.38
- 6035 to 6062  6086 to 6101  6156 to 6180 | 0.0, 7.69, 7.15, 7.49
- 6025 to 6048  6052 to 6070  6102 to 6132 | 0.1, 7.45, 7.95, 7.6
